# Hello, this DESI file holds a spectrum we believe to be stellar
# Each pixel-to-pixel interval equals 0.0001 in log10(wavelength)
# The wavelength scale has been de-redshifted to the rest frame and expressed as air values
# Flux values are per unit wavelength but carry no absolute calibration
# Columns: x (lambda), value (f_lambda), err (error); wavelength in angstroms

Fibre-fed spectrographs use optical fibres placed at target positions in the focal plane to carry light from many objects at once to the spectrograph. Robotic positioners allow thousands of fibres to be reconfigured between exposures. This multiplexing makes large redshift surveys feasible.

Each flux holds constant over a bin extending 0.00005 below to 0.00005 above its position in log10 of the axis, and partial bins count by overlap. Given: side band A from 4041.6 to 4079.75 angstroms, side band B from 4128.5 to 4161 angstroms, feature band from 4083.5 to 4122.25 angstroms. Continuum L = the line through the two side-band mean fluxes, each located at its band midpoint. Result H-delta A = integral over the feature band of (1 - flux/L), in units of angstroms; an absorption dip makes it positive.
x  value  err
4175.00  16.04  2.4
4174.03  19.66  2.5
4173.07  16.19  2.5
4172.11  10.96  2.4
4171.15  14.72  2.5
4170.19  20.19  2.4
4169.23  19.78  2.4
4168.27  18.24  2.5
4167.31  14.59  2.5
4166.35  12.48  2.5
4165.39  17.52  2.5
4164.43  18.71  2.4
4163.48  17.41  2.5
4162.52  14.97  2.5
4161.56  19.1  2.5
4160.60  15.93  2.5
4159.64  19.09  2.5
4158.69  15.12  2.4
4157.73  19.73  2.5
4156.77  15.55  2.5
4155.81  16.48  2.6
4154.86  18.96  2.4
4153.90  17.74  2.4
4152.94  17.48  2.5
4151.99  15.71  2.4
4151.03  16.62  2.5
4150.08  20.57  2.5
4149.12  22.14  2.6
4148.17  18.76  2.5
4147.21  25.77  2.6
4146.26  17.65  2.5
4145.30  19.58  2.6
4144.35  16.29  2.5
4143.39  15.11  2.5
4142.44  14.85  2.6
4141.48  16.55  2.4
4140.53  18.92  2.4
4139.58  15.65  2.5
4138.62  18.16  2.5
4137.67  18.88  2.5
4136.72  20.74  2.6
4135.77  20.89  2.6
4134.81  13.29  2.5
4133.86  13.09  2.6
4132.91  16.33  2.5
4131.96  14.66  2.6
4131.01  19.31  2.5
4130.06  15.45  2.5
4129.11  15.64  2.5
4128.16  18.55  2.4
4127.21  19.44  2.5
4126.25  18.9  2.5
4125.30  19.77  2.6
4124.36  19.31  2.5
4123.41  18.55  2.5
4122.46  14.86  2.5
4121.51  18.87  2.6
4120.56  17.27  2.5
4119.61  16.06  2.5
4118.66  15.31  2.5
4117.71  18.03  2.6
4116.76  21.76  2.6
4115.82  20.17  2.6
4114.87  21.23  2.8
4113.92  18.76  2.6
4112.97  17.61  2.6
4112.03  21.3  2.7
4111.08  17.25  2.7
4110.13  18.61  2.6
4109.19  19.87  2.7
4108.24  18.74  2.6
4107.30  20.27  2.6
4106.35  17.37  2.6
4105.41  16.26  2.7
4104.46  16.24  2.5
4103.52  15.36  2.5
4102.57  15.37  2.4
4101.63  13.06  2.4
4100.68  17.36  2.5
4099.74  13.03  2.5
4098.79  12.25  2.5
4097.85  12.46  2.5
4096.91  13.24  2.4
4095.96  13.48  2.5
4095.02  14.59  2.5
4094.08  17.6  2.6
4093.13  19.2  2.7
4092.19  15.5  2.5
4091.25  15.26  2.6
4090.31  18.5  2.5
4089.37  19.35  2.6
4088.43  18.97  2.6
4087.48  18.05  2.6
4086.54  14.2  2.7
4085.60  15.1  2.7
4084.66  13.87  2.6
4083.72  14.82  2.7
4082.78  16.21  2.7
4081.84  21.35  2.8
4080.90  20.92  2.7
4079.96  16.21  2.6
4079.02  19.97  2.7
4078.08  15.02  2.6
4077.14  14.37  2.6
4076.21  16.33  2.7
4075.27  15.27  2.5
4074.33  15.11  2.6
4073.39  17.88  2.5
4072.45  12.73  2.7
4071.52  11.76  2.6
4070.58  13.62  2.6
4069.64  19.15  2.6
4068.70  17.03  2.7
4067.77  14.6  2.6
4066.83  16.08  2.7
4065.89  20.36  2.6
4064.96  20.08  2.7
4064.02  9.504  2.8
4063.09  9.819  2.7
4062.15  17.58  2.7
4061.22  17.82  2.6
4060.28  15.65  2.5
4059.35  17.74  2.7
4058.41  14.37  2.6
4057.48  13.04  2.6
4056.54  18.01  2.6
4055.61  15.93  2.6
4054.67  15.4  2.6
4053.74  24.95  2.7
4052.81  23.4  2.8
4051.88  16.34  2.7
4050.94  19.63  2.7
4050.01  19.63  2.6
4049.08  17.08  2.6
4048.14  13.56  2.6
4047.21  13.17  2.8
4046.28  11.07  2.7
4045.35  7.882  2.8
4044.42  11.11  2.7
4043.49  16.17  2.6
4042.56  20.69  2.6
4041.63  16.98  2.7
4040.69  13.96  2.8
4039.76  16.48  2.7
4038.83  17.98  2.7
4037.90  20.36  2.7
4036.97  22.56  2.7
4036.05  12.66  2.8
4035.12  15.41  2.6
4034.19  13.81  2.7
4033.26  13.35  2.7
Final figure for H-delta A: -0.2 angstroms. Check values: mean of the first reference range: 16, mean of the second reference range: 17.6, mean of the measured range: 16.9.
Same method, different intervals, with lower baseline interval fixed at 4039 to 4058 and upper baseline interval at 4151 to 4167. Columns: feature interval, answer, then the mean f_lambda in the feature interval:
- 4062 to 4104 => 1.7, 15.8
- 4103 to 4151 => -3.8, 18.1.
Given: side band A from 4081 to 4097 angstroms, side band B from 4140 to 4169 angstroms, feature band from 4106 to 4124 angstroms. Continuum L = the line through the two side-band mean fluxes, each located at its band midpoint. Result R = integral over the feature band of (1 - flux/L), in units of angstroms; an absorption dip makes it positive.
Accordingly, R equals -1.6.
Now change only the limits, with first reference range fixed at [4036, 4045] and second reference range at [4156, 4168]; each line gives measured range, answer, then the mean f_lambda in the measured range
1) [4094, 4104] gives 1.6 angstroms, 14.2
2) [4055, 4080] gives 1.8 angstroms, 15.7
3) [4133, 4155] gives -1.6 angstroms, 17.9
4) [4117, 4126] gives -0.5 angstroms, 17.7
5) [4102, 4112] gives -0.5 angstroms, 17.7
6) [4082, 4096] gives 0.3 angstroms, 16.5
